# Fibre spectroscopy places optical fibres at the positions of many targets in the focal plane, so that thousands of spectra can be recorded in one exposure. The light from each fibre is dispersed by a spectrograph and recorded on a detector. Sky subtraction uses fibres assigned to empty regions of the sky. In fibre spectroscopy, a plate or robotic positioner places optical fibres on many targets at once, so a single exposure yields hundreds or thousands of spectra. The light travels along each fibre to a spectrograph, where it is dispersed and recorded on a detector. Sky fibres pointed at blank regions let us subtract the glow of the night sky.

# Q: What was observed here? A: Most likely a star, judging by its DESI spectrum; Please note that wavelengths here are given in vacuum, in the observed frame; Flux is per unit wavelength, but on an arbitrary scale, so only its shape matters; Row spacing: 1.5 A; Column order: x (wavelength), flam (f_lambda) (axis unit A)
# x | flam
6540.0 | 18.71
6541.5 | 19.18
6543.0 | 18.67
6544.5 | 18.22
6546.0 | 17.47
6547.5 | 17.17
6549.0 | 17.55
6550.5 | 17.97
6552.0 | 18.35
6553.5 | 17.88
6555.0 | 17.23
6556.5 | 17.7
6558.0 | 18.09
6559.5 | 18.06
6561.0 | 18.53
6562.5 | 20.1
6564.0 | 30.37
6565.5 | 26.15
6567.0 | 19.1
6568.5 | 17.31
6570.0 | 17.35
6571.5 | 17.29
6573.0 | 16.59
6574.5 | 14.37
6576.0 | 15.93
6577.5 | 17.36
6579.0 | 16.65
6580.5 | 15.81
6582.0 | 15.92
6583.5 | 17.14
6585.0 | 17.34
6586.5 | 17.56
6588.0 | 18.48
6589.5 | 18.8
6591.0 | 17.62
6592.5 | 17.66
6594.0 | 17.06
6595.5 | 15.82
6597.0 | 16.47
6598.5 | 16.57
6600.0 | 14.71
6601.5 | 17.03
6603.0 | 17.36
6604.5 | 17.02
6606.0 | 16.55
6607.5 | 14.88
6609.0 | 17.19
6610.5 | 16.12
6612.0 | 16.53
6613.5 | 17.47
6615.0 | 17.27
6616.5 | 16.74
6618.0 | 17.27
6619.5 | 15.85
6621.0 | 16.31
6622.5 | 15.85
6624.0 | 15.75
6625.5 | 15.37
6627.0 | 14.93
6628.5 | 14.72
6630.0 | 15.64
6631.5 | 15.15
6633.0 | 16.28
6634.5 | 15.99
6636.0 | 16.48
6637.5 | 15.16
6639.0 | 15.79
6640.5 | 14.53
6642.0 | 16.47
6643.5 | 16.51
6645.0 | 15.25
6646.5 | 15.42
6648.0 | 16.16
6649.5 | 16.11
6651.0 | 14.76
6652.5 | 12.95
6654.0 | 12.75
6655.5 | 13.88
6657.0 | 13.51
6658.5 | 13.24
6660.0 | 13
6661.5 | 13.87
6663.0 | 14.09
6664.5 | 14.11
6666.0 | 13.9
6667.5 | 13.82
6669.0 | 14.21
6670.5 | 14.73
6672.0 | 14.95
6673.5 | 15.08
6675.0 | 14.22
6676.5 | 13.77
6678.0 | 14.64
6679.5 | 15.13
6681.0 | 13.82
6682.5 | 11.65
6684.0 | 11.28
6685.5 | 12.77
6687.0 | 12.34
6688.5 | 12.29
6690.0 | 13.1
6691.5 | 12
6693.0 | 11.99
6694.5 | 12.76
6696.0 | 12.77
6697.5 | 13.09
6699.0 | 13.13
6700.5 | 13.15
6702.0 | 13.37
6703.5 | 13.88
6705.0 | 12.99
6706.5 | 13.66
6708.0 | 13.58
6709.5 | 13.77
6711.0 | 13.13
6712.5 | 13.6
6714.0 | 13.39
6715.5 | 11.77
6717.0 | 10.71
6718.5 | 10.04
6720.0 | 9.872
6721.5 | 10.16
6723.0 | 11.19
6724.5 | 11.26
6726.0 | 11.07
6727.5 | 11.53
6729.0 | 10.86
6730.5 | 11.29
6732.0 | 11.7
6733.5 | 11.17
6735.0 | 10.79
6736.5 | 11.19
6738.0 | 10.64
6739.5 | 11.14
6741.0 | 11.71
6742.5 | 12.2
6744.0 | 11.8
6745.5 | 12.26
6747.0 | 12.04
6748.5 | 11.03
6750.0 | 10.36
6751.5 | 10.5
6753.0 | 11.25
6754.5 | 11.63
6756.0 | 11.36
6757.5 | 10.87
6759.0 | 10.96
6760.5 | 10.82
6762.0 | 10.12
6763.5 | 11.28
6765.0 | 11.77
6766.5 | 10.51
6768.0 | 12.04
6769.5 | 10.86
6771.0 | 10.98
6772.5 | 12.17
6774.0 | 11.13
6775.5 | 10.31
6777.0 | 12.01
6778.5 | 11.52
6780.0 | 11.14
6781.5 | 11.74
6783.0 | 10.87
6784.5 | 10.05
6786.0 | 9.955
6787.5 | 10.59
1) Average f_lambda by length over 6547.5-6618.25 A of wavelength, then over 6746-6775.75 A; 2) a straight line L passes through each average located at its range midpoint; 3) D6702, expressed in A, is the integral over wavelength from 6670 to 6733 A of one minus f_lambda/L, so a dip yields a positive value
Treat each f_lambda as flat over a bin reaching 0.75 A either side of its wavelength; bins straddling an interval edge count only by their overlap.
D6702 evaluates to 3.16 A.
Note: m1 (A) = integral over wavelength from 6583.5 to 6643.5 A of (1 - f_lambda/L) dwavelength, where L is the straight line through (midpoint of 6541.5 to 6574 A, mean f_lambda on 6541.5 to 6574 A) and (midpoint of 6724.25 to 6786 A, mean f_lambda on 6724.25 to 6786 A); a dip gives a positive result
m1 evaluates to 1.1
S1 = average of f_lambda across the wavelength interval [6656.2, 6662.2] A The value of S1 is 13.4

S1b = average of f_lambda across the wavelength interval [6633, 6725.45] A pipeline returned 13.6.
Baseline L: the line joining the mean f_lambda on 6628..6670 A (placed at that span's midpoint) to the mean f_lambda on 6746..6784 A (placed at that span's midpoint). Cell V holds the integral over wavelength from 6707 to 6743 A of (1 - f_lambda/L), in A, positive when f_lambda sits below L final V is 2.4 A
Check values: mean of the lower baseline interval 14.8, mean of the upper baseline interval 11.2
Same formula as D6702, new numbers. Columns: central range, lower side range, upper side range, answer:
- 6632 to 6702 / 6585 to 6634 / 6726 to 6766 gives 1.2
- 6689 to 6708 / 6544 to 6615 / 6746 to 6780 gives 0.6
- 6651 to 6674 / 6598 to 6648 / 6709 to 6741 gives 0.6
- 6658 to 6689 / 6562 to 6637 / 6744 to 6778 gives 1.6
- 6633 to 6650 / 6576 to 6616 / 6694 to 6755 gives -0.8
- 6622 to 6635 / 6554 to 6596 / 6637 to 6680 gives 0.3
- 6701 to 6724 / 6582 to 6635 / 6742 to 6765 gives 0.7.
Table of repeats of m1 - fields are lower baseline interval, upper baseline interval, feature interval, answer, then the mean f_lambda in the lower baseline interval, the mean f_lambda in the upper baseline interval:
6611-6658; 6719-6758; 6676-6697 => 0.80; 15.6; 11.2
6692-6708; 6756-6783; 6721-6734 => 1.24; 13.1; 11.2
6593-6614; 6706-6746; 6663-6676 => -0.43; 16.5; 11.7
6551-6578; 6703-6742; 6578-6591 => 0.46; 18.8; 11.8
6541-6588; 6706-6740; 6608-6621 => -0.49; 18.2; 11.6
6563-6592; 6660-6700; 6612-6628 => 0.01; 18.3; 13.4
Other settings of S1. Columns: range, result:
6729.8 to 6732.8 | 11.5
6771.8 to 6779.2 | 11.4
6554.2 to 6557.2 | 17.5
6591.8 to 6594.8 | 17.3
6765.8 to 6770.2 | 11.1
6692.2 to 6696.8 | 12.5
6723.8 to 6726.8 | 11.2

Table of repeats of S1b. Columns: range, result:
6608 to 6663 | 15.4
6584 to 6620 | 16.9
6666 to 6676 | 14.4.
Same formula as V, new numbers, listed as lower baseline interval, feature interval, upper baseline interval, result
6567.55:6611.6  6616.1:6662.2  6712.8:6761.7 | -0.9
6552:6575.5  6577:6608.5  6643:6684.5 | 1.4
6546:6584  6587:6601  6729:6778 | 0.1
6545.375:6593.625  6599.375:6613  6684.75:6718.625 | 0.2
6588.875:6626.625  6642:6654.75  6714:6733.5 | -0.4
